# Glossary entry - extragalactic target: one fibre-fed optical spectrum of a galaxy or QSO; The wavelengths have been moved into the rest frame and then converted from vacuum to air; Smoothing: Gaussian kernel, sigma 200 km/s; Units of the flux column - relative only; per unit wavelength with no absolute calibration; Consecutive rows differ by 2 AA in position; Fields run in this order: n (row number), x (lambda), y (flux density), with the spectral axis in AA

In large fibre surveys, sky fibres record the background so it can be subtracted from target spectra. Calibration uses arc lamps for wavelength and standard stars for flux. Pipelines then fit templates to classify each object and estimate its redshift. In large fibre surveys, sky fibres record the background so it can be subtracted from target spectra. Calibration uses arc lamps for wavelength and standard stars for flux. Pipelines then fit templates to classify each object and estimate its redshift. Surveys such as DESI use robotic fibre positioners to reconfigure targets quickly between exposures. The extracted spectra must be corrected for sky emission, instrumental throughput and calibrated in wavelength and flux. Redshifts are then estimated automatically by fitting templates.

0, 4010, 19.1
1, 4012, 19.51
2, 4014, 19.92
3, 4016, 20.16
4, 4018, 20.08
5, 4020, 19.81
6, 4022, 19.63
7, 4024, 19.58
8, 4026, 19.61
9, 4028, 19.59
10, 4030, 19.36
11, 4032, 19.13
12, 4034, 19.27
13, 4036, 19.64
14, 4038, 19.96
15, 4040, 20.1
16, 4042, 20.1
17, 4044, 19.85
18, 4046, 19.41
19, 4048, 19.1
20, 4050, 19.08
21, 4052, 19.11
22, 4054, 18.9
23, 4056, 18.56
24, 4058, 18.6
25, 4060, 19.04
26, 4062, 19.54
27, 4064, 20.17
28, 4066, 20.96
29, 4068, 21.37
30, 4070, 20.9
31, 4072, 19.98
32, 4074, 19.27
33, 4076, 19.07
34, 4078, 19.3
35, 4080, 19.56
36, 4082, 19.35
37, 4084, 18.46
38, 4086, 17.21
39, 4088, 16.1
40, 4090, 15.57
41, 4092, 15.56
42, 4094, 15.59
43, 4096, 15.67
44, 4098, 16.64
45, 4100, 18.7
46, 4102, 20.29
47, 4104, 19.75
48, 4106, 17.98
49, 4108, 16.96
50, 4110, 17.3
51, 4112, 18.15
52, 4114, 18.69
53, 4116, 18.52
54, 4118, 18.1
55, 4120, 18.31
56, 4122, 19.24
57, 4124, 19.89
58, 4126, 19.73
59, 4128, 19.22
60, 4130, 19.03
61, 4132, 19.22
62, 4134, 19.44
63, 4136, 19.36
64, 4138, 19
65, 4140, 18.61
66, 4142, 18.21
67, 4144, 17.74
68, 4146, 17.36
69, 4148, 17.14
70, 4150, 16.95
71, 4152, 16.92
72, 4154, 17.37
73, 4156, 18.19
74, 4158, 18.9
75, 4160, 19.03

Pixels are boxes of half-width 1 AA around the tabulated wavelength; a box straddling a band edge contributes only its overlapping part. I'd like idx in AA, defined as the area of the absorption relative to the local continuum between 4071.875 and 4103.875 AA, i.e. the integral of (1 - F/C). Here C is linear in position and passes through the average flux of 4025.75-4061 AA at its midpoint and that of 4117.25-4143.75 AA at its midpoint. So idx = 2.14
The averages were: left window 19.4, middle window 17.9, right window 19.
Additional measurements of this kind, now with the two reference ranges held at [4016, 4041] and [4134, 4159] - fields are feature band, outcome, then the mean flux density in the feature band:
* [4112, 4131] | -0.56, 18.9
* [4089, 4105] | 1.28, 17.2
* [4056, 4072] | -0.67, 20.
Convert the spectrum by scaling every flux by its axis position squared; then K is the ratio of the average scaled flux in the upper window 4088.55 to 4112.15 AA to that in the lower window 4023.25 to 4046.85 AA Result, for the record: 0.91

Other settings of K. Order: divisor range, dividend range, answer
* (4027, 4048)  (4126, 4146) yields 1.01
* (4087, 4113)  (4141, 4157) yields 1.04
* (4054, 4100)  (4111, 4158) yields 1.03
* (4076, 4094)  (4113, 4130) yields 1.10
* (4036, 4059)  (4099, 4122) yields 0.98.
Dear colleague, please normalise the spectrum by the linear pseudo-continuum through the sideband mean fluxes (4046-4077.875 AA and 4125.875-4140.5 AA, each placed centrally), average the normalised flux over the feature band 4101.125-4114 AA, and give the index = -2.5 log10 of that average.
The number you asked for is 0.05 mag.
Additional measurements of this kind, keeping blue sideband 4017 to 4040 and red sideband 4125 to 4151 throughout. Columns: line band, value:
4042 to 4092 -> 0.011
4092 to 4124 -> 0.051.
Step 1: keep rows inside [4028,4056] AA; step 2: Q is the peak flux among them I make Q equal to 20.1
